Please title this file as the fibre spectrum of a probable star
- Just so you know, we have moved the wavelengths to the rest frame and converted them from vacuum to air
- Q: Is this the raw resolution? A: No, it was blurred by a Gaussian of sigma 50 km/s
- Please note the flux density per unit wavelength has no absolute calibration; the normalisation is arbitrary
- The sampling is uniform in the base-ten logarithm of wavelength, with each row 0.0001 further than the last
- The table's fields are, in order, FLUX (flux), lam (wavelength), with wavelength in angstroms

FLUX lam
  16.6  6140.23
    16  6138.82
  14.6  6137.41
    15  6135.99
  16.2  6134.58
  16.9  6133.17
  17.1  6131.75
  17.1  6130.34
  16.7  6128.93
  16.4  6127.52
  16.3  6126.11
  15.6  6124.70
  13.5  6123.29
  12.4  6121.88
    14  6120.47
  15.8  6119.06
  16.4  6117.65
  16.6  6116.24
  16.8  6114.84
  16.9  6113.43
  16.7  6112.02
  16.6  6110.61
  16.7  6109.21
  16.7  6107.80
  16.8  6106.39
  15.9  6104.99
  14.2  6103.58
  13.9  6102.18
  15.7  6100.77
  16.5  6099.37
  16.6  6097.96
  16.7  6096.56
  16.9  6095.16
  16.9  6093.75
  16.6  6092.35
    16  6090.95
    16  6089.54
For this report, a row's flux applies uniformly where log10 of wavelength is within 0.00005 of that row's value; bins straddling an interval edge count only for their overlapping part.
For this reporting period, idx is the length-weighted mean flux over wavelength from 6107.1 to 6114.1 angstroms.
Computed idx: 16.7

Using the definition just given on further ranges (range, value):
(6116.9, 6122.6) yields 14.7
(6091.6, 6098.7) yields 16.7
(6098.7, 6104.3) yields 15.1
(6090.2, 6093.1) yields 16.3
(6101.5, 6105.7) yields 14.7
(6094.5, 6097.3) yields 16.8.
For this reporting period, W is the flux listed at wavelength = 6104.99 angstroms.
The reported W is 15.9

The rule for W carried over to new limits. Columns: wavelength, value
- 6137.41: 14.6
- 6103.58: 14.2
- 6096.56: 16.7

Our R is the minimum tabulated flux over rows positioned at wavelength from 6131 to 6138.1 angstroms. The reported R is 14.6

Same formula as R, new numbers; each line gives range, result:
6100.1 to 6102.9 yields 13.9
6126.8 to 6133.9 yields 16.4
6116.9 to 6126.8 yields 12.4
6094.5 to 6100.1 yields 16.5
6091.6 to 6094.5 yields 16.6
